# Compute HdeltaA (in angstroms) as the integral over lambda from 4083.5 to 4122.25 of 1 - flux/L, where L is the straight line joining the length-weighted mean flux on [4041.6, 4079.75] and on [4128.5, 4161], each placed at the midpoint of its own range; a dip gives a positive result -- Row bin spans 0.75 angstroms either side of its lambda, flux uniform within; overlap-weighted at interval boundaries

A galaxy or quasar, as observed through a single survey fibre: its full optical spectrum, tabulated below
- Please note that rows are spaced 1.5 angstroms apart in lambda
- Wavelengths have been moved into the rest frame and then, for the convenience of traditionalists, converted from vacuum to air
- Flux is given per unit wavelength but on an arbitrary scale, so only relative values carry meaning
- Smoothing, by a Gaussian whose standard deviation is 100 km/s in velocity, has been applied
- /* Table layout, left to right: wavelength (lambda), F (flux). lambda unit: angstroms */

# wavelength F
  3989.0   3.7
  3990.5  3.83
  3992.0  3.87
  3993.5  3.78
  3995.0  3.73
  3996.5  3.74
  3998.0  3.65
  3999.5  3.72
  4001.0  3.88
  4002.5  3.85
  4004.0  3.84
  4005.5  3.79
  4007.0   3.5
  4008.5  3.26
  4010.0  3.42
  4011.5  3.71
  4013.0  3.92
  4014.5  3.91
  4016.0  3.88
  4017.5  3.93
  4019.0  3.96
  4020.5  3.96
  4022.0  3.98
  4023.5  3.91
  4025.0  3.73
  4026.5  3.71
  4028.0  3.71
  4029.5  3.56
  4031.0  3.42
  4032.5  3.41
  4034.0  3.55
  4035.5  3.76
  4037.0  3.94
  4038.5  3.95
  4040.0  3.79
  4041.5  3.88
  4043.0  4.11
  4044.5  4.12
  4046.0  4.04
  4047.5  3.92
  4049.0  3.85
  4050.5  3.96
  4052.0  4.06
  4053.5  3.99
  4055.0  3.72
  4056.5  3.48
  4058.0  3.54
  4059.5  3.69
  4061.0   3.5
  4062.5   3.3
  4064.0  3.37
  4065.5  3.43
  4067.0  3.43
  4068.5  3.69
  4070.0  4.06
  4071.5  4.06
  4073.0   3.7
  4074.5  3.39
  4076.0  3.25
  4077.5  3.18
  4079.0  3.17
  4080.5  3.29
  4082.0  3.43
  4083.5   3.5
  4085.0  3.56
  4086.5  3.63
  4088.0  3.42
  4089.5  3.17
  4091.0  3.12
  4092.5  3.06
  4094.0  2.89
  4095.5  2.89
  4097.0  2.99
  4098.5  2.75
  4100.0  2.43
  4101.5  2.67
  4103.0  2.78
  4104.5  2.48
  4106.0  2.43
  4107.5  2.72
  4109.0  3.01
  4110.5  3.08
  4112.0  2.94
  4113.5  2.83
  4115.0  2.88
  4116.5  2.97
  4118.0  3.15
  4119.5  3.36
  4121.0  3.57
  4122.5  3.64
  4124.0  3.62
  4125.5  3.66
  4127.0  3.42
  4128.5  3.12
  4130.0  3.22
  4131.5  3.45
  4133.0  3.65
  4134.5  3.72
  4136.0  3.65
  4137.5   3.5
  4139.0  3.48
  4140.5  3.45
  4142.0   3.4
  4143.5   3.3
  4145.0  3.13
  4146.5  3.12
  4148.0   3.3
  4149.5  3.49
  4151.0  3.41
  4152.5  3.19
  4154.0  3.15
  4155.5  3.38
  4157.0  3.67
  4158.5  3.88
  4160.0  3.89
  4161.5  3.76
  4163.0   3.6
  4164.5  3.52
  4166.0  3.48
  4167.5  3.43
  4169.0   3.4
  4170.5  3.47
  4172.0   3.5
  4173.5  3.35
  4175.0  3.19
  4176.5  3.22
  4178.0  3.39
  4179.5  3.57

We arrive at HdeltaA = 6.0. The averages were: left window 3.68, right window 3.44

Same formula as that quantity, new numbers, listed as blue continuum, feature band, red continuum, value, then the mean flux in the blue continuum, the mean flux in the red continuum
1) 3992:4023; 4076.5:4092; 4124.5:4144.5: 1.1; 3.77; 3.46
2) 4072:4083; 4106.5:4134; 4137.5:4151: 1.0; 3.36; 3.35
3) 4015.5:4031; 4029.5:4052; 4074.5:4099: -1.2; 3.81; 3.22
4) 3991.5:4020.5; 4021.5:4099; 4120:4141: 1.6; 3.76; 3.51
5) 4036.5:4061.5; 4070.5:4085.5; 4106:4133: 0.5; 3.86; 3.2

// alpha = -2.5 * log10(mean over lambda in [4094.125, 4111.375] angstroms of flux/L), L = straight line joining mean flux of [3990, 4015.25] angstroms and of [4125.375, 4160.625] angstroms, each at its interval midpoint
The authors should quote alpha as 0.27 mag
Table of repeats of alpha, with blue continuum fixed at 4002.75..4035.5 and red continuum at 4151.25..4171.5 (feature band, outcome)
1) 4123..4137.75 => 0.019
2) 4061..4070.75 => 0.034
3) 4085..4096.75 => 0.139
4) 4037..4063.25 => -0.042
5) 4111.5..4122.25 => 0.147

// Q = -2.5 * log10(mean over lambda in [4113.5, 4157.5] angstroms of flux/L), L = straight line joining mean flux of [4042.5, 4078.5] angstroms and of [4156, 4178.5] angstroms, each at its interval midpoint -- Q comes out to 0.06 mag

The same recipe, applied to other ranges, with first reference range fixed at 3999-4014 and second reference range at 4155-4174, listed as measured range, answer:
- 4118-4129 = 0.04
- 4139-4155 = 0.09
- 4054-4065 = 0.04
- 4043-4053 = -0.10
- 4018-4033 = -0.02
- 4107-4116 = 0.23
